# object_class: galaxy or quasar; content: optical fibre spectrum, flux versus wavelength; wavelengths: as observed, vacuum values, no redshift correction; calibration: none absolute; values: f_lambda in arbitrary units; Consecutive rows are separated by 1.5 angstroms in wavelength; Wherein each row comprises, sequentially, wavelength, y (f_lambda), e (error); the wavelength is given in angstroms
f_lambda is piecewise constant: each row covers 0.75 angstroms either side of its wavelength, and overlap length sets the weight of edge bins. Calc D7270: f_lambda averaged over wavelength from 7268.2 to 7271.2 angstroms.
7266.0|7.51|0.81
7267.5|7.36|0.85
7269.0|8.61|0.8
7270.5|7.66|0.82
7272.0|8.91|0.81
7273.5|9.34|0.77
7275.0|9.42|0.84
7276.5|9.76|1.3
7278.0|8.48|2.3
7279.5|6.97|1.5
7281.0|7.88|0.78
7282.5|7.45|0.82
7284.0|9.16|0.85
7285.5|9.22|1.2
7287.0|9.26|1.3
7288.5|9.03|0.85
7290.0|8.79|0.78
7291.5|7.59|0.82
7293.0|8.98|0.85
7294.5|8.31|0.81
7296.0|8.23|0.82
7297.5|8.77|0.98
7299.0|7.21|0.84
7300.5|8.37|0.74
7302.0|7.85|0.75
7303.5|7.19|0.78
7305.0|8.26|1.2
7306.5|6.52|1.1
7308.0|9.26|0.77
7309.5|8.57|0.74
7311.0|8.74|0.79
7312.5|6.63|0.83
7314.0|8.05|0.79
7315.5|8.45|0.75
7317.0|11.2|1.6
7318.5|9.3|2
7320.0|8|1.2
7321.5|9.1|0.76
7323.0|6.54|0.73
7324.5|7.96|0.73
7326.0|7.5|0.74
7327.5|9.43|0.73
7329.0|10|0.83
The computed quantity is 8.13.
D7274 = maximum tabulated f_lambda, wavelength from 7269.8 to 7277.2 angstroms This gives 9.76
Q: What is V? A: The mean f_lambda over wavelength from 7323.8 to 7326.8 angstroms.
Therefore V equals 7.75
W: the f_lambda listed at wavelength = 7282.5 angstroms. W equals 7.45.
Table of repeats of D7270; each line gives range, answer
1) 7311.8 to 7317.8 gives 8.6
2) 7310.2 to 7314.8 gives 7.82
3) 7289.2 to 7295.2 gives 8.42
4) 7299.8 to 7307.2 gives 7.64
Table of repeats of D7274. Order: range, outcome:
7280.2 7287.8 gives 9.26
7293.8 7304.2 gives 8.77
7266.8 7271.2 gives 8.61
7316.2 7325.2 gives 11.2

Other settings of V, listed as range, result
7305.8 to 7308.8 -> 7.92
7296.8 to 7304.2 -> 7.88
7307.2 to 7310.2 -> 8.88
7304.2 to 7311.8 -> 8.25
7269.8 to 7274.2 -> 8.64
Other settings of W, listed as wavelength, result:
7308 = 9.26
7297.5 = 8.77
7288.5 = 9.03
